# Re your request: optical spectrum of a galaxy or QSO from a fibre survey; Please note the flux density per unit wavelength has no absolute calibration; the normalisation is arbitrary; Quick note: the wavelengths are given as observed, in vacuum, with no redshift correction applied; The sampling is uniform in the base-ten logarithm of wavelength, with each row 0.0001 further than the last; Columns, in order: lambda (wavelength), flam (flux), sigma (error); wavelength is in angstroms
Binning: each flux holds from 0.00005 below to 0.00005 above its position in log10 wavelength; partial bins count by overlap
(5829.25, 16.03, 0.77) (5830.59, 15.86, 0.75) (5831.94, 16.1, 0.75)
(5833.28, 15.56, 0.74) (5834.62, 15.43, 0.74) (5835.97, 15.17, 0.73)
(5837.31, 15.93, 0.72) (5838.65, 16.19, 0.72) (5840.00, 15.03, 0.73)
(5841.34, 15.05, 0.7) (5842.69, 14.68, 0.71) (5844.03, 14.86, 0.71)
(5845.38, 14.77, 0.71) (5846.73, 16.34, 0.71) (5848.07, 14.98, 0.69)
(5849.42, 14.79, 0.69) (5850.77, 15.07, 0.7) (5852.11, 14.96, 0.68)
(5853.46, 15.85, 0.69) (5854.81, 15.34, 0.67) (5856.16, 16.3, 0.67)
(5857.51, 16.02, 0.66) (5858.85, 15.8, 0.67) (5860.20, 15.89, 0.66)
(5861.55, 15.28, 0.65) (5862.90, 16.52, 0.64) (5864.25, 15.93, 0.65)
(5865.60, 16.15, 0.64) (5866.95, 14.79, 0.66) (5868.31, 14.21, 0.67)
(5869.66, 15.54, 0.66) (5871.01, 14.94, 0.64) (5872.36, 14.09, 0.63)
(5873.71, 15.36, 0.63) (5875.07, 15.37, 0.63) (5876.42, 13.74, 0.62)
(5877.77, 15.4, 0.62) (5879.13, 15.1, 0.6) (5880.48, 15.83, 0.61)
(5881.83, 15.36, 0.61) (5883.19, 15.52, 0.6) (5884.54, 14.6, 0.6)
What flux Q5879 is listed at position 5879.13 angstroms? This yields 15.1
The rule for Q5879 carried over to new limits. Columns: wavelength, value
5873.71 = 15.36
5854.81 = 15.34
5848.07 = 14.98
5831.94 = 16.1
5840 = 15.03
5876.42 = 13.74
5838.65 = 16.19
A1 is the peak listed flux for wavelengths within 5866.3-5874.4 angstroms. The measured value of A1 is 15.54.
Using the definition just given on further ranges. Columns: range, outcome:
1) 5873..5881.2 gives 15.83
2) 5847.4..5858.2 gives 16.3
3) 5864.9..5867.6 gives 16.15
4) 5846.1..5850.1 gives 16.34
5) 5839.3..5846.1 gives 15.05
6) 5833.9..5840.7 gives 16.19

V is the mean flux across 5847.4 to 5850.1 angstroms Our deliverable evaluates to 14.9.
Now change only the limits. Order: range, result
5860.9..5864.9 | 15.9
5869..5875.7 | 15.1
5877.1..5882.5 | 15.4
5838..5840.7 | 15.6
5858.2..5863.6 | 15.9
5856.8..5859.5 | 16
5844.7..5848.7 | 15.4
